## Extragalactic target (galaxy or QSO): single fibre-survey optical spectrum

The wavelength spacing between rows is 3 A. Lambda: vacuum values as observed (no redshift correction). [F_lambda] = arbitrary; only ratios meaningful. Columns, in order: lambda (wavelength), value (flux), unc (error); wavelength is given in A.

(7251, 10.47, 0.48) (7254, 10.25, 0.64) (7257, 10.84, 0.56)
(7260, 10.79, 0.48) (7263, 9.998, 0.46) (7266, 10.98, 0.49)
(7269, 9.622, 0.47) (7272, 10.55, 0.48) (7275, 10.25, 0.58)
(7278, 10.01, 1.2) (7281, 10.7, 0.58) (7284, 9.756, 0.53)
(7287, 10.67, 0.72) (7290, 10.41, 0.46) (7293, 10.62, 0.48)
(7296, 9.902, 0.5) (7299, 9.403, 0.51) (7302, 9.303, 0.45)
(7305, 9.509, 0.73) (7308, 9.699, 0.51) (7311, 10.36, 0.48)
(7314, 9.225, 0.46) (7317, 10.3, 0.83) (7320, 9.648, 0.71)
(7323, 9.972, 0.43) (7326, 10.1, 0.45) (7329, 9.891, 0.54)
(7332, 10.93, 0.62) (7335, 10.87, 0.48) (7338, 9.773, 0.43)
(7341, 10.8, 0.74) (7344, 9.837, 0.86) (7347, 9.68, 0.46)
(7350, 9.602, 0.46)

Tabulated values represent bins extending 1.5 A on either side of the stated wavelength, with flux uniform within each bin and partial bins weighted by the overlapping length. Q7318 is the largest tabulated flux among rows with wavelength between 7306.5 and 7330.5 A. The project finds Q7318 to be 10.36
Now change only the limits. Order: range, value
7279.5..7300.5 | 10.7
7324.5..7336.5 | 10.93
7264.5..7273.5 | 10.98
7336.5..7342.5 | 10.8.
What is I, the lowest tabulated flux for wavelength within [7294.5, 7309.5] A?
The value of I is 9.303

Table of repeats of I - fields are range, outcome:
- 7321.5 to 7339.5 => 9.773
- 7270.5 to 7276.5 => 10.25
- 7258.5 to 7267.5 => 9.998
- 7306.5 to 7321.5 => 9.225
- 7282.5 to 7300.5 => 9.403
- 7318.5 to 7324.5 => 9.648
